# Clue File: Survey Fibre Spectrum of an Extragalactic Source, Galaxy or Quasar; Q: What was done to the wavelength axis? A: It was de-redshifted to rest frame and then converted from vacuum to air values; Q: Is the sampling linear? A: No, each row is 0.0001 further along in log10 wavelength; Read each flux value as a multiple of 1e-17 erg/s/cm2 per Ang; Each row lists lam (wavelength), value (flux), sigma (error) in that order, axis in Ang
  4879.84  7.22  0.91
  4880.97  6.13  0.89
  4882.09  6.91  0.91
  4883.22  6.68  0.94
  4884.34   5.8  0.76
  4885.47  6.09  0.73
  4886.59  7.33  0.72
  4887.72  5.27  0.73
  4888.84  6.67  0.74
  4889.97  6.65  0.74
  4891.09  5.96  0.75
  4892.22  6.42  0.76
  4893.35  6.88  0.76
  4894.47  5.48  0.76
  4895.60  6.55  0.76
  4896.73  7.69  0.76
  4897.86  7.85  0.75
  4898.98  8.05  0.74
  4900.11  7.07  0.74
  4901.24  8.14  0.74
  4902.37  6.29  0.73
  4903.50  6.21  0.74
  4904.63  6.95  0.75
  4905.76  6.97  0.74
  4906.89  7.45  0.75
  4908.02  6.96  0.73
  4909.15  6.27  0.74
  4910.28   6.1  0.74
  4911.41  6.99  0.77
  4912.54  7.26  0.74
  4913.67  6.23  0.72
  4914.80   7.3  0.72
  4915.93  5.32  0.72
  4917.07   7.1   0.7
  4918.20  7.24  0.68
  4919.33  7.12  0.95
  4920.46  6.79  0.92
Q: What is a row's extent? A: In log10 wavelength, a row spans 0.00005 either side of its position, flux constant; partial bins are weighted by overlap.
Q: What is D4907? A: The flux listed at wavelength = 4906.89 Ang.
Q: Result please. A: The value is 7.45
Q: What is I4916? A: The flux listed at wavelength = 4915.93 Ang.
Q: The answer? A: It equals 5.32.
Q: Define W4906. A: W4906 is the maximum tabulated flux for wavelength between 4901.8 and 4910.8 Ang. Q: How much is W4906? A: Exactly 7.45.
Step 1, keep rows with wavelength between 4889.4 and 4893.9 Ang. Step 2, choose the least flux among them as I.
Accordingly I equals 5.96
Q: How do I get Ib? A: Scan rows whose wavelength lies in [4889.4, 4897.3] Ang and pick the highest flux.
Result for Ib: 7.69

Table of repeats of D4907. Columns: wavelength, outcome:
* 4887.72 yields 5.27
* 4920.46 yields 6.79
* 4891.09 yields 5.96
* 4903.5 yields 6.21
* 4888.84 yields 6.67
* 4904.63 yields 6.95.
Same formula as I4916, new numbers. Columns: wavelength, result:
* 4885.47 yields 6.09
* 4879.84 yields 7.22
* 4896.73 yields 7.69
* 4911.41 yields 6.99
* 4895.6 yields 6.55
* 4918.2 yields 7.24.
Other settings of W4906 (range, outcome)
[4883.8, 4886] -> 6.09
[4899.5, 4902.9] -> 8.14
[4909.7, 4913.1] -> 7.26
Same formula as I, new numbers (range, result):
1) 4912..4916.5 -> 5.32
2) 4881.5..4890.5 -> 5.27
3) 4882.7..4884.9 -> 5.8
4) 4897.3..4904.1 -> 6.21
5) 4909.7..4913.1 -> 6.1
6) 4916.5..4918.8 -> 7.1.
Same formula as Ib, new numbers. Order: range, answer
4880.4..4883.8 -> 6.91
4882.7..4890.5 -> 7.33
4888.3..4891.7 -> 6.67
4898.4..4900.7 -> 8.05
